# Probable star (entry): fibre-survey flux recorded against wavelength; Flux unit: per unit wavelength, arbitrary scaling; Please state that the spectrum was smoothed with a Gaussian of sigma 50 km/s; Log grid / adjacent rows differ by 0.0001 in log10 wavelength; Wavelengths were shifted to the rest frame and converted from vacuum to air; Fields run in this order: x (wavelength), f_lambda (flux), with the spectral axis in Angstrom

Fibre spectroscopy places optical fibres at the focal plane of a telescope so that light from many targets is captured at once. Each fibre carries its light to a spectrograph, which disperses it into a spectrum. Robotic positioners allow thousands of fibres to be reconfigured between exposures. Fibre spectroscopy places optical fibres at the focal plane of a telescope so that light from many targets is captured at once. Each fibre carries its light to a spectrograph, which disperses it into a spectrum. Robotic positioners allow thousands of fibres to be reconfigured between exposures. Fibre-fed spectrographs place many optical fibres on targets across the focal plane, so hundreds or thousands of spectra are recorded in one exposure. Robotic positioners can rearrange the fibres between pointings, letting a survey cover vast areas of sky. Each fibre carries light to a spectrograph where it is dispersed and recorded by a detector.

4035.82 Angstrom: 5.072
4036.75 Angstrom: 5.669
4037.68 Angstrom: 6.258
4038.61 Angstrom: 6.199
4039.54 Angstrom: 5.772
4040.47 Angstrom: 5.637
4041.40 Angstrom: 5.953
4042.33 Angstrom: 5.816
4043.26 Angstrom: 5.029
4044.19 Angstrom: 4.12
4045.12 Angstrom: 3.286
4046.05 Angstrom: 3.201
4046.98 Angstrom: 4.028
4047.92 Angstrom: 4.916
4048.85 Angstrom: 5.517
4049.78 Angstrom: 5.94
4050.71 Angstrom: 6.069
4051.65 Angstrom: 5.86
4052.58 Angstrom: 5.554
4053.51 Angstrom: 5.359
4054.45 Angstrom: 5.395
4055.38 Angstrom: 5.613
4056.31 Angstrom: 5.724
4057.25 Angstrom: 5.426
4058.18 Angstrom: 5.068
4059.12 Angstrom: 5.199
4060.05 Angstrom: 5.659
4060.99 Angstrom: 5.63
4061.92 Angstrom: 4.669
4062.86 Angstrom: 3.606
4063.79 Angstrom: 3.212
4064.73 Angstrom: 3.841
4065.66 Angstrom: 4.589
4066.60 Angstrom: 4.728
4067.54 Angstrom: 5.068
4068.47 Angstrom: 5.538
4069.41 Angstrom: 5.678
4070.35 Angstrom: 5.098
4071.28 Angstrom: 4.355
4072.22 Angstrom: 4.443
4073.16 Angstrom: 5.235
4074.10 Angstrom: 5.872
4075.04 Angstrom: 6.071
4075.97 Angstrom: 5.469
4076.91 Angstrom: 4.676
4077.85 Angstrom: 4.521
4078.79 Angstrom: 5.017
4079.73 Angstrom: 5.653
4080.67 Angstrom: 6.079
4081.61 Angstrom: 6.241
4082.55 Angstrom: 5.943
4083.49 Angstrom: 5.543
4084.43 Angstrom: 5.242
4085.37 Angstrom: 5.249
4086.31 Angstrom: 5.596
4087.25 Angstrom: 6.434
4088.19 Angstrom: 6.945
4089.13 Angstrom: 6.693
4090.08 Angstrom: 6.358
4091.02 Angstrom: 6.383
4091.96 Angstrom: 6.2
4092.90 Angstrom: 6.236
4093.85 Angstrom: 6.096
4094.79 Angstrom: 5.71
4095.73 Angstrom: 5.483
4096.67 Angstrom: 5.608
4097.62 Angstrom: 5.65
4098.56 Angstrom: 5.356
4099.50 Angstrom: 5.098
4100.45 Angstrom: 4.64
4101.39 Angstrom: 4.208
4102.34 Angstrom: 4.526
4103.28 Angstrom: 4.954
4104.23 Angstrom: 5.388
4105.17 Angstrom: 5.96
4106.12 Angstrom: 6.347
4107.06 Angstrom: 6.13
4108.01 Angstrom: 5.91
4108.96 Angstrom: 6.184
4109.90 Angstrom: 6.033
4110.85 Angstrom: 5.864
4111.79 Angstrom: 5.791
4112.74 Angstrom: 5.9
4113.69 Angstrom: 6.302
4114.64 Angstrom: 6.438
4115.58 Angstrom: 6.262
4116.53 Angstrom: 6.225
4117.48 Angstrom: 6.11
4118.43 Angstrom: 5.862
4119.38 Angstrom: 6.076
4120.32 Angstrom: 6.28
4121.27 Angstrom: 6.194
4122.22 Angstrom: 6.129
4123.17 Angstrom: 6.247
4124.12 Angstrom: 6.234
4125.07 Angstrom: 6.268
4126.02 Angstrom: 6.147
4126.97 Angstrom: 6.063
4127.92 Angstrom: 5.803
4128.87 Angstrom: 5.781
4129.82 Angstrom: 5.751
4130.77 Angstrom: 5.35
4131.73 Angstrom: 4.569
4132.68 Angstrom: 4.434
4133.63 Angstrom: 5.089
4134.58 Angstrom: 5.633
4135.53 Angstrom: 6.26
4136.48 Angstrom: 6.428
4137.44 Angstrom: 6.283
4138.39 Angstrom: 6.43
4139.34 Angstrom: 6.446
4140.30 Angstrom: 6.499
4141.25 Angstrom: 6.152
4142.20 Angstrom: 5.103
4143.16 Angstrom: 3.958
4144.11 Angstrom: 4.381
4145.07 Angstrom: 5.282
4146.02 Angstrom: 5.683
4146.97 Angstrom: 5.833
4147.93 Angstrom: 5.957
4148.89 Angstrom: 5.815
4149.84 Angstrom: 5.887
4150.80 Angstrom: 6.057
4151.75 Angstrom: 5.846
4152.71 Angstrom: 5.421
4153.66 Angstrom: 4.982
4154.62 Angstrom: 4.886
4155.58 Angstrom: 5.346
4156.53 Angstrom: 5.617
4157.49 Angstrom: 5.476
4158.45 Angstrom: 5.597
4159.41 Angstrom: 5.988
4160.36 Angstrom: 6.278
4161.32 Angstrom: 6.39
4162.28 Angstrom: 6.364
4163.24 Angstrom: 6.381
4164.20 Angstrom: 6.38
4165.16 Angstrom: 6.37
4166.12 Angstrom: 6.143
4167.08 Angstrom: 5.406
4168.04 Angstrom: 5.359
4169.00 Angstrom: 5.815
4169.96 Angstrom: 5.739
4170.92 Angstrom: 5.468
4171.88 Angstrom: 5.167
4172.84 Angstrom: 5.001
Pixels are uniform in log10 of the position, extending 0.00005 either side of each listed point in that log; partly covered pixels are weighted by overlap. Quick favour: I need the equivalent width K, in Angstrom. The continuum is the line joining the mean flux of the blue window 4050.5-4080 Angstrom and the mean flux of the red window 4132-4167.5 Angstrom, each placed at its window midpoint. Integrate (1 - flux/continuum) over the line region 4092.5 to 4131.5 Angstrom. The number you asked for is -2.5 Angstrom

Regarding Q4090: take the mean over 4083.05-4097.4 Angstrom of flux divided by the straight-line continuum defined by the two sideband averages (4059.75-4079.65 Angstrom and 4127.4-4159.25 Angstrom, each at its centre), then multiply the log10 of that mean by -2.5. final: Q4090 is -0.17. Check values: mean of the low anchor 4.91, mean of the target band 5.98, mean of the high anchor 5.58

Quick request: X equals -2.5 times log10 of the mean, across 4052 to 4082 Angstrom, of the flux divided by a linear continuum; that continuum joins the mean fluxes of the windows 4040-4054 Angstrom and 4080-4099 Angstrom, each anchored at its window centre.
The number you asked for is 0.072 mag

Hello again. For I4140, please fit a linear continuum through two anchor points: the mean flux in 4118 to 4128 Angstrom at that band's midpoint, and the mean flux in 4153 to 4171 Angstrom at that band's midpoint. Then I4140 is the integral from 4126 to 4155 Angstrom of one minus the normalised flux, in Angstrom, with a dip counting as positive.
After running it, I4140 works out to 1.8 Angstrom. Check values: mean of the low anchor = 6.13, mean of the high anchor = 5.79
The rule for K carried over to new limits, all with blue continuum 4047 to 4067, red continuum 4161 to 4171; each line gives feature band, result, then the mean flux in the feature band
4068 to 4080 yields 0.10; 5.2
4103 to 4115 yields -0.92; 5.95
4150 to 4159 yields 0.62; 5.49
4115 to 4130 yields -1.24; 6.1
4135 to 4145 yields 0.01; 5.77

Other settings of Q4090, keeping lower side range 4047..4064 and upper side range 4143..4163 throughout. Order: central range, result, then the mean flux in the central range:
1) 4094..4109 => 0.00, 5.44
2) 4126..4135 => 0.02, 5.43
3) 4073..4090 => -0.07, 5.72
